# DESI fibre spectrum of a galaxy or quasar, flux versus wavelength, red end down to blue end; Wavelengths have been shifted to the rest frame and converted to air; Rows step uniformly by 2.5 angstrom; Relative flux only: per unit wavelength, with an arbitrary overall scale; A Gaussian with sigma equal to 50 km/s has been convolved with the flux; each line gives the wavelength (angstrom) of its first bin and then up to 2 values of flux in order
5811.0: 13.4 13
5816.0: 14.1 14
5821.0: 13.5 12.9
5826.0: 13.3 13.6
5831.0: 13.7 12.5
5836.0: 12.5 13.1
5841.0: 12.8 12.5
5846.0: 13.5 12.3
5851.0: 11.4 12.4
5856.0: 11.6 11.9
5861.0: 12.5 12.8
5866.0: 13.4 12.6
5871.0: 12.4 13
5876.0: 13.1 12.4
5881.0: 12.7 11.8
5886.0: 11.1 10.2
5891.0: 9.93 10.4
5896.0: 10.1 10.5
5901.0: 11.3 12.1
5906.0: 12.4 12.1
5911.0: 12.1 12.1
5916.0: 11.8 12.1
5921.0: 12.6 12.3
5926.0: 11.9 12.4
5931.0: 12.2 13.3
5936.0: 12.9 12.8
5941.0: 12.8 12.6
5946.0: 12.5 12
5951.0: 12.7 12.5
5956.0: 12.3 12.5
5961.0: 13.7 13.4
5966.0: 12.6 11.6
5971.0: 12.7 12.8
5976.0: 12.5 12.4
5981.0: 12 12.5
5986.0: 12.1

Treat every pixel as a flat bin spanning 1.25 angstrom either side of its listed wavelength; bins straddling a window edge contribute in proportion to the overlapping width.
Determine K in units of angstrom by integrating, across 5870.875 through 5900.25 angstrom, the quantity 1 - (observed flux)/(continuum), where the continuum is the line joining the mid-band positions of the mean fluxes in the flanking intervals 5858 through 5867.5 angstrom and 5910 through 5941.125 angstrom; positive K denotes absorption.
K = 2.7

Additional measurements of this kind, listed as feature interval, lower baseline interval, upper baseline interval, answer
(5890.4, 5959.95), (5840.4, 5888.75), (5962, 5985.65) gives 2.1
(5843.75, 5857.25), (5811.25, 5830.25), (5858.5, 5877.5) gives 0.8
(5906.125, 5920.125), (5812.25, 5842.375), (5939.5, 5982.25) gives 0.8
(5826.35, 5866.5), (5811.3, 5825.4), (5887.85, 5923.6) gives 0.6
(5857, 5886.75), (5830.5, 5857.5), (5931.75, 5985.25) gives 0.2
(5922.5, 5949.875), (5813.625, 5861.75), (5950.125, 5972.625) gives 0.4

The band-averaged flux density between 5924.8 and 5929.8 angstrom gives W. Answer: 12.2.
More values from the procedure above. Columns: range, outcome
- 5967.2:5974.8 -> 12.4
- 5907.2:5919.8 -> 12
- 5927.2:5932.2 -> 12.3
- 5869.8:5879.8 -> 12.7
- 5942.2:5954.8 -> 12.5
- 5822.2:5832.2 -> 13.4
